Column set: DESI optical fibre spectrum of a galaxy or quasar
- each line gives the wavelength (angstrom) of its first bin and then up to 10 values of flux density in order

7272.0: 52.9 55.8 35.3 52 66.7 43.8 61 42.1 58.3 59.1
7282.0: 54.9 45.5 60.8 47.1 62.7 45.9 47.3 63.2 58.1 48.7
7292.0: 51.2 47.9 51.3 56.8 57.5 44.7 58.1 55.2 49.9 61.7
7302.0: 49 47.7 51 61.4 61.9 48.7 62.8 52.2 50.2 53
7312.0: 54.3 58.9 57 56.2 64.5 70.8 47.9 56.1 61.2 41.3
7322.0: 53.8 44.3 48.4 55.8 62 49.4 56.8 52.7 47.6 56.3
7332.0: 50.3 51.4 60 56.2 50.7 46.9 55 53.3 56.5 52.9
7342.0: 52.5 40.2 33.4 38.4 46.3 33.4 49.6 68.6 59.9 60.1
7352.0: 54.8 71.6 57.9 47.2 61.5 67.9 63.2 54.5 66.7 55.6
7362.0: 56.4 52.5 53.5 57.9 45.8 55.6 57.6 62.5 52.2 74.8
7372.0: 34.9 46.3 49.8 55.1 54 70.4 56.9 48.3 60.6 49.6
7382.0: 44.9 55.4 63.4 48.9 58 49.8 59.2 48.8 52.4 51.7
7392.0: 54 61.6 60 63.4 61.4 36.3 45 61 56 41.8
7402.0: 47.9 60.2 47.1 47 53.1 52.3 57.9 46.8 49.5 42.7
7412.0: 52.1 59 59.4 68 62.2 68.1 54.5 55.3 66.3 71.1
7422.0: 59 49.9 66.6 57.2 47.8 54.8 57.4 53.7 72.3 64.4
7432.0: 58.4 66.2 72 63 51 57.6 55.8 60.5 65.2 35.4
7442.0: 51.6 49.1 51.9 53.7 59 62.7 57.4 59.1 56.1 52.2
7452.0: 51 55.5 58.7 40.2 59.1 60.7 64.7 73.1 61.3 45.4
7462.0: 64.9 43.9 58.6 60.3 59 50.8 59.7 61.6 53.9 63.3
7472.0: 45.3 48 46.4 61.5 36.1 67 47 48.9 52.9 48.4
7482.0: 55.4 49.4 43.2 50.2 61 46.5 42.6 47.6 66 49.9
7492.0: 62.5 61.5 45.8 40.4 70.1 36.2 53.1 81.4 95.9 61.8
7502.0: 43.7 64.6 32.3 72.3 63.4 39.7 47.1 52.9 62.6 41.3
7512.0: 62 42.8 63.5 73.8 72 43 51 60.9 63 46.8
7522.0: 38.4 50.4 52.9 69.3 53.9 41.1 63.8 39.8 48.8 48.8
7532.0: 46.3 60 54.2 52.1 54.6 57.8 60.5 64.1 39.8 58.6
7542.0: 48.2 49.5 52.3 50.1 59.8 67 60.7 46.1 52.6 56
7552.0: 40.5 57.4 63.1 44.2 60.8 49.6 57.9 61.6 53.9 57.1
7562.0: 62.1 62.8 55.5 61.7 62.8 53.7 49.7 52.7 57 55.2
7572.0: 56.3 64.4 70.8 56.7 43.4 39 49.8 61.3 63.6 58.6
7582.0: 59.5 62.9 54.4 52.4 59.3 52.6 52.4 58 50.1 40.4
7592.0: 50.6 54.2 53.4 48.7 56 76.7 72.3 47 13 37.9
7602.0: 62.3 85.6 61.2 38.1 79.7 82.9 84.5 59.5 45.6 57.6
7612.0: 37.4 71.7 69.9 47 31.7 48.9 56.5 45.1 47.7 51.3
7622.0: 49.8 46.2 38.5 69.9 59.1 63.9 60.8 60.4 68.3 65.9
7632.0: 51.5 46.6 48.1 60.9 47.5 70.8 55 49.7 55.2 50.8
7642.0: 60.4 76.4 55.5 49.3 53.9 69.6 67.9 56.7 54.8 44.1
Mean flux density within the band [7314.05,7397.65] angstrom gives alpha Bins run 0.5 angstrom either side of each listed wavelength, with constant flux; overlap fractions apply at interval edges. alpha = 54.3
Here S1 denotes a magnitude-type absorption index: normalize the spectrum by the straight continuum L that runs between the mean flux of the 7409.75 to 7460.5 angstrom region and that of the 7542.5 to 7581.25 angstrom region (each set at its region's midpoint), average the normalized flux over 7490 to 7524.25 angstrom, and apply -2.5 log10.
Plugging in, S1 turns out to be 0.01 mag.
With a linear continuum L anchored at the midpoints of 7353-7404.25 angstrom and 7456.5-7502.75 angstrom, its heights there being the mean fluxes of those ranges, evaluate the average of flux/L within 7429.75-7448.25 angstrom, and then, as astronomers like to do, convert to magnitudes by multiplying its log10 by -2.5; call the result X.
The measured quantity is -0.05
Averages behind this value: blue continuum 55.1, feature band 58.1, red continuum 55.4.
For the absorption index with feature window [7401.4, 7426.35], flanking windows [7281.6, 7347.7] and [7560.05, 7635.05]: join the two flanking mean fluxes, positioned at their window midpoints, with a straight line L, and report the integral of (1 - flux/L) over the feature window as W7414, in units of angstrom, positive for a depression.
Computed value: -1.0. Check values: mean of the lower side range 52.7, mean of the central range 56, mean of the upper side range 56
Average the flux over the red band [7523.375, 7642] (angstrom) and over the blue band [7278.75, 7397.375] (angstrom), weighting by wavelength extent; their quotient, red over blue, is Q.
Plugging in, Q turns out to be 1.02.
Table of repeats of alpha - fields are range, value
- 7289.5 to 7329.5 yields 54.3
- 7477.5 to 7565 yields 54.5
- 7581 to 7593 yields 54.1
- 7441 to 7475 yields 55.5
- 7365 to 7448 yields 55.7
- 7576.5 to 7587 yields 55.9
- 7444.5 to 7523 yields 55.2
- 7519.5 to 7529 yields 52.6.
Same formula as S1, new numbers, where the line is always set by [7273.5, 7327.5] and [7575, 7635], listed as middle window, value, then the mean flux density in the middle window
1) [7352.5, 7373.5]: -0.055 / 57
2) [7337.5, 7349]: 0.141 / 47.5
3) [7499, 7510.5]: -0.077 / 58.9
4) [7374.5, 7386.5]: -0.025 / 55.5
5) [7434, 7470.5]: -0.036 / 56.4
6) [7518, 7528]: 0.030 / 53.4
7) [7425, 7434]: -0.104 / 60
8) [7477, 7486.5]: 0.064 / 51.6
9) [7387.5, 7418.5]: 0.003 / 54.2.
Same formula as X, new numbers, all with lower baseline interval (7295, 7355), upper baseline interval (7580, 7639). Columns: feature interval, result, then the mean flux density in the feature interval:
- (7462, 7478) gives 0.005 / 54.5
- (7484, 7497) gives 0.046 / 52.6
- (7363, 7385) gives -0.012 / 54.6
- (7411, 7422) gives -0.120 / 60.6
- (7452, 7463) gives -0.054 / 57.4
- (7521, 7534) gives 0.084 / 51.1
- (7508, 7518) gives -0.024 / 56.3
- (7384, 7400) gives -0.007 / 54.5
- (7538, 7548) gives 0.006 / 55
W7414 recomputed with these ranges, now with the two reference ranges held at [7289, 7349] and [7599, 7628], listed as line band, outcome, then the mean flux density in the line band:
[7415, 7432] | -2.1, 60.2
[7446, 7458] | -0.5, 56.2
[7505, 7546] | 0.4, 53.8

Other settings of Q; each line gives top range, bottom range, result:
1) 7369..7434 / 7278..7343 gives 1.04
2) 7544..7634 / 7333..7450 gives 1.01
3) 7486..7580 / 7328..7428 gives 1.01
